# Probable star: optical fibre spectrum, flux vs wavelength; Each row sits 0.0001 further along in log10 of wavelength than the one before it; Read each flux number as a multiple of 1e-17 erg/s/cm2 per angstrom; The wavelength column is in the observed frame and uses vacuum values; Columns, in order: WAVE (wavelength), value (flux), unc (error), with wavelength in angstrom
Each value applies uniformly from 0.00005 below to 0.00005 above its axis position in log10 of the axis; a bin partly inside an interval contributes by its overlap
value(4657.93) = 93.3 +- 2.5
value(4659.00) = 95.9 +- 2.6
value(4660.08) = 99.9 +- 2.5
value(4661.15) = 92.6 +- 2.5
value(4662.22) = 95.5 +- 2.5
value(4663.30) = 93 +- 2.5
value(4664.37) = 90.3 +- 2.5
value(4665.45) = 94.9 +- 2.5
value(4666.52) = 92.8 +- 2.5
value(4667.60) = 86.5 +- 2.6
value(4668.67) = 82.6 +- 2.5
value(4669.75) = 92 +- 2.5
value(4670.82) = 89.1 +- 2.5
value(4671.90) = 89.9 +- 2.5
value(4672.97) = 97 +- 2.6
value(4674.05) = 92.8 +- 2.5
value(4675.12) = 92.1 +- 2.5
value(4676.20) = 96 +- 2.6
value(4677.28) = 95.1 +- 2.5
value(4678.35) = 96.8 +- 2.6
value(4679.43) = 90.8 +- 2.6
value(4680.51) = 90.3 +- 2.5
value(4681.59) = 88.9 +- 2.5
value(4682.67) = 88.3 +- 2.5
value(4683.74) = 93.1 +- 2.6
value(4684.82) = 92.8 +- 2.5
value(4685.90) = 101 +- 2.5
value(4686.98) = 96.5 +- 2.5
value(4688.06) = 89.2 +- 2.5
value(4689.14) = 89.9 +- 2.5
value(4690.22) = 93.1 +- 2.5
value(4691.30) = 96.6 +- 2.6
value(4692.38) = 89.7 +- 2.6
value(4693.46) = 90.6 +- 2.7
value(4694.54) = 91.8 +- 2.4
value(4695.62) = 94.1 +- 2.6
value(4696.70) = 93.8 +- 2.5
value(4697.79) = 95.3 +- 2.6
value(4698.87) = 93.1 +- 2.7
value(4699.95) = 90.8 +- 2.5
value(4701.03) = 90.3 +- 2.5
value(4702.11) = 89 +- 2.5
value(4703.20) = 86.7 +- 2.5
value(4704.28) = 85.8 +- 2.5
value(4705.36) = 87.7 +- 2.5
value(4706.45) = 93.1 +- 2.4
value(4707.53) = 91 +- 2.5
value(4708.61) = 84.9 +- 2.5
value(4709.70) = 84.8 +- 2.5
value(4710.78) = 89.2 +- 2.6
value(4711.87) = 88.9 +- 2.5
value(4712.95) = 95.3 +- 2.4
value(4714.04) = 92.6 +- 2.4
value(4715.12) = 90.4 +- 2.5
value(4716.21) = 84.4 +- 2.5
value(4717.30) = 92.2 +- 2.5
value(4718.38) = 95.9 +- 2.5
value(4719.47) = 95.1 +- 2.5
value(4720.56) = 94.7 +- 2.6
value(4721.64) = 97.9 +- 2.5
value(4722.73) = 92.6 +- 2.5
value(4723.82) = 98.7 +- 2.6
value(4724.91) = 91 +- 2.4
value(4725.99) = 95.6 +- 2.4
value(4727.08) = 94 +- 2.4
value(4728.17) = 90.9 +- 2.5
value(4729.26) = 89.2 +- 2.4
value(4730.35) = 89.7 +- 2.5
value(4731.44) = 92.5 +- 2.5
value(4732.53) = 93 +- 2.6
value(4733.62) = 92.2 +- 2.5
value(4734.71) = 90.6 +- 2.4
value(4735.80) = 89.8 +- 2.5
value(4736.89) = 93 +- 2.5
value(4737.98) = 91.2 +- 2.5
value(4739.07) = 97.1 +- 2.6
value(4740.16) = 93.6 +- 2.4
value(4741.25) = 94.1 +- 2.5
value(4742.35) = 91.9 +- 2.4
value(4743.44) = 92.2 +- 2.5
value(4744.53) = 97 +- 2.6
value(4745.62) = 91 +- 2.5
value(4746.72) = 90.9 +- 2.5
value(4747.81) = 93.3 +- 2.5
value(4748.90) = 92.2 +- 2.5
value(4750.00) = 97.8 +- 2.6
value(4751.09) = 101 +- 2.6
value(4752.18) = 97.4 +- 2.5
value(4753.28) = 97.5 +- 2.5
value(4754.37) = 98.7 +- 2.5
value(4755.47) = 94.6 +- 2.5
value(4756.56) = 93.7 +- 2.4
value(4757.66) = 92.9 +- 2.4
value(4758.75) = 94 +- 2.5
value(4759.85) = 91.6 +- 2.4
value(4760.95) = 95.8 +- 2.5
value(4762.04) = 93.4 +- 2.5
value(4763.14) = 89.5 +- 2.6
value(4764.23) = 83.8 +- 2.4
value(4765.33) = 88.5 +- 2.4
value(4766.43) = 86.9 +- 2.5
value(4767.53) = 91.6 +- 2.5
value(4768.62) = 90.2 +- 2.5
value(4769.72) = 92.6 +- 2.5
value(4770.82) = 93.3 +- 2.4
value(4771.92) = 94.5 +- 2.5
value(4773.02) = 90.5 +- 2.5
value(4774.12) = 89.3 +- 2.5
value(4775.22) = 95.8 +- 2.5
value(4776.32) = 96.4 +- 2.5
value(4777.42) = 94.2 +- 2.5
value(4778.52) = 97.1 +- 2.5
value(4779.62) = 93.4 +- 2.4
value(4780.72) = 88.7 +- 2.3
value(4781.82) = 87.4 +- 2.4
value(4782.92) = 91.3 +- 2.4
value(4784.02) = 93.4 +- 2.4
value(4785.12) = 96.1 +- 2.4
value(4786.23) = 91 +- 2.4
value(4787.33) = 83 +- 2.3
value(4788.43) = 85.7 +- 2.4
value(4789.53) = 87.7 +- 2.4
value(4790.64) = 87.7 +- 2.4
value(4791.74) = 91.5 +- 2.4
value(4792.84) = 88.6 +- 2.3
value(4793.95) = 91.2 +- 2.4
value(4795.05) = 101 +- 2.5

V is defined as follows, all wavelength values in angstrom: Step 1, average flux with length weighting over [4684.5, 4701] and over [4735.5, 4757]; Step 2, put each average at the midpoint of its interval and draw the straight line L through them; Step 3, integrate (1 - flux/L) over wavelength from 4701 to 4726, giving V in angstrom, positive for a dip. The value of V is 0.7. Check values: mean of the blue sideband 93.1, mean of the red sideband 94.5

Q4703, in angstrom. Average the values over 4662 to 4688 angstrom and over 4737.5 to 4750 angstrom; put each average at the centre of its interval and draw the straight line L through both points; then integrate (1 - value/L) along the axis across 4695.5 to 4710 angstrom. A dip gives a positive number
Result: 0.4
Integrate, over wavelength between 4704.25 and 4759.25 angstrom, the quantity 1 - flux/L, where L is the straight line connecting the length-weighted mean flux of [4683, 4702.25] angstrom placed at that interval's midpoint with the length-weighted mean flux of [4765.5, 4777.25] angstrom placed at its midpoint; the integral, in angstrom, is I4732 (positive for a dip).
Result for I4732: -0.2 angstrom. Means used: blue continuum 92.9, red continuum 92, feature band 92.8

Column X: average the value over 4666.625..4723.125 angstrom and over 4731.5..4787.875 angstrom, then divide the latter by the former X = 1.01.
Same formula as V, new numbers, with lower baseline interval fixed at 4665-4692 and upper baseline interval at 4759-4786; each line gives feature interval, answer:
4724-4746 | -0.1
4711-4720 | 0.0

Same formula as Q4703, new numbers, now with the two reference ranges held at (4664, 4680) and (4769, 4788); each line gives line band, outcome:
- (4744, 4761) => -0.52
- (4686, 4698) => -0.14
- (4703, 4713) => 0.38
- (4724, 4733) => -0.02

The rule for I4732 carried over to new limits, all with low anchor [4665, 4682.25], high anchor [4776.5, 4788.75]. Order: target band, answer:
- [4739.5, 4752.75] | -0.4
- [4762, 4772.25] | 0.1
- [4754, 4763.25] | -0.3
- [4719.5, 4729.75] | -0.3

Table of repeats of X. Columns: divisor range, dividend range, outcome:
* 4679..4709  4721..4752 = 1.02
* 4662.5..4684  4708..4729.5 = 1.00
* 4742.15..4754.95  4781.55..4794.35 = 0.94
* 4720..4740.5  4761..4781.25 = 0.99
